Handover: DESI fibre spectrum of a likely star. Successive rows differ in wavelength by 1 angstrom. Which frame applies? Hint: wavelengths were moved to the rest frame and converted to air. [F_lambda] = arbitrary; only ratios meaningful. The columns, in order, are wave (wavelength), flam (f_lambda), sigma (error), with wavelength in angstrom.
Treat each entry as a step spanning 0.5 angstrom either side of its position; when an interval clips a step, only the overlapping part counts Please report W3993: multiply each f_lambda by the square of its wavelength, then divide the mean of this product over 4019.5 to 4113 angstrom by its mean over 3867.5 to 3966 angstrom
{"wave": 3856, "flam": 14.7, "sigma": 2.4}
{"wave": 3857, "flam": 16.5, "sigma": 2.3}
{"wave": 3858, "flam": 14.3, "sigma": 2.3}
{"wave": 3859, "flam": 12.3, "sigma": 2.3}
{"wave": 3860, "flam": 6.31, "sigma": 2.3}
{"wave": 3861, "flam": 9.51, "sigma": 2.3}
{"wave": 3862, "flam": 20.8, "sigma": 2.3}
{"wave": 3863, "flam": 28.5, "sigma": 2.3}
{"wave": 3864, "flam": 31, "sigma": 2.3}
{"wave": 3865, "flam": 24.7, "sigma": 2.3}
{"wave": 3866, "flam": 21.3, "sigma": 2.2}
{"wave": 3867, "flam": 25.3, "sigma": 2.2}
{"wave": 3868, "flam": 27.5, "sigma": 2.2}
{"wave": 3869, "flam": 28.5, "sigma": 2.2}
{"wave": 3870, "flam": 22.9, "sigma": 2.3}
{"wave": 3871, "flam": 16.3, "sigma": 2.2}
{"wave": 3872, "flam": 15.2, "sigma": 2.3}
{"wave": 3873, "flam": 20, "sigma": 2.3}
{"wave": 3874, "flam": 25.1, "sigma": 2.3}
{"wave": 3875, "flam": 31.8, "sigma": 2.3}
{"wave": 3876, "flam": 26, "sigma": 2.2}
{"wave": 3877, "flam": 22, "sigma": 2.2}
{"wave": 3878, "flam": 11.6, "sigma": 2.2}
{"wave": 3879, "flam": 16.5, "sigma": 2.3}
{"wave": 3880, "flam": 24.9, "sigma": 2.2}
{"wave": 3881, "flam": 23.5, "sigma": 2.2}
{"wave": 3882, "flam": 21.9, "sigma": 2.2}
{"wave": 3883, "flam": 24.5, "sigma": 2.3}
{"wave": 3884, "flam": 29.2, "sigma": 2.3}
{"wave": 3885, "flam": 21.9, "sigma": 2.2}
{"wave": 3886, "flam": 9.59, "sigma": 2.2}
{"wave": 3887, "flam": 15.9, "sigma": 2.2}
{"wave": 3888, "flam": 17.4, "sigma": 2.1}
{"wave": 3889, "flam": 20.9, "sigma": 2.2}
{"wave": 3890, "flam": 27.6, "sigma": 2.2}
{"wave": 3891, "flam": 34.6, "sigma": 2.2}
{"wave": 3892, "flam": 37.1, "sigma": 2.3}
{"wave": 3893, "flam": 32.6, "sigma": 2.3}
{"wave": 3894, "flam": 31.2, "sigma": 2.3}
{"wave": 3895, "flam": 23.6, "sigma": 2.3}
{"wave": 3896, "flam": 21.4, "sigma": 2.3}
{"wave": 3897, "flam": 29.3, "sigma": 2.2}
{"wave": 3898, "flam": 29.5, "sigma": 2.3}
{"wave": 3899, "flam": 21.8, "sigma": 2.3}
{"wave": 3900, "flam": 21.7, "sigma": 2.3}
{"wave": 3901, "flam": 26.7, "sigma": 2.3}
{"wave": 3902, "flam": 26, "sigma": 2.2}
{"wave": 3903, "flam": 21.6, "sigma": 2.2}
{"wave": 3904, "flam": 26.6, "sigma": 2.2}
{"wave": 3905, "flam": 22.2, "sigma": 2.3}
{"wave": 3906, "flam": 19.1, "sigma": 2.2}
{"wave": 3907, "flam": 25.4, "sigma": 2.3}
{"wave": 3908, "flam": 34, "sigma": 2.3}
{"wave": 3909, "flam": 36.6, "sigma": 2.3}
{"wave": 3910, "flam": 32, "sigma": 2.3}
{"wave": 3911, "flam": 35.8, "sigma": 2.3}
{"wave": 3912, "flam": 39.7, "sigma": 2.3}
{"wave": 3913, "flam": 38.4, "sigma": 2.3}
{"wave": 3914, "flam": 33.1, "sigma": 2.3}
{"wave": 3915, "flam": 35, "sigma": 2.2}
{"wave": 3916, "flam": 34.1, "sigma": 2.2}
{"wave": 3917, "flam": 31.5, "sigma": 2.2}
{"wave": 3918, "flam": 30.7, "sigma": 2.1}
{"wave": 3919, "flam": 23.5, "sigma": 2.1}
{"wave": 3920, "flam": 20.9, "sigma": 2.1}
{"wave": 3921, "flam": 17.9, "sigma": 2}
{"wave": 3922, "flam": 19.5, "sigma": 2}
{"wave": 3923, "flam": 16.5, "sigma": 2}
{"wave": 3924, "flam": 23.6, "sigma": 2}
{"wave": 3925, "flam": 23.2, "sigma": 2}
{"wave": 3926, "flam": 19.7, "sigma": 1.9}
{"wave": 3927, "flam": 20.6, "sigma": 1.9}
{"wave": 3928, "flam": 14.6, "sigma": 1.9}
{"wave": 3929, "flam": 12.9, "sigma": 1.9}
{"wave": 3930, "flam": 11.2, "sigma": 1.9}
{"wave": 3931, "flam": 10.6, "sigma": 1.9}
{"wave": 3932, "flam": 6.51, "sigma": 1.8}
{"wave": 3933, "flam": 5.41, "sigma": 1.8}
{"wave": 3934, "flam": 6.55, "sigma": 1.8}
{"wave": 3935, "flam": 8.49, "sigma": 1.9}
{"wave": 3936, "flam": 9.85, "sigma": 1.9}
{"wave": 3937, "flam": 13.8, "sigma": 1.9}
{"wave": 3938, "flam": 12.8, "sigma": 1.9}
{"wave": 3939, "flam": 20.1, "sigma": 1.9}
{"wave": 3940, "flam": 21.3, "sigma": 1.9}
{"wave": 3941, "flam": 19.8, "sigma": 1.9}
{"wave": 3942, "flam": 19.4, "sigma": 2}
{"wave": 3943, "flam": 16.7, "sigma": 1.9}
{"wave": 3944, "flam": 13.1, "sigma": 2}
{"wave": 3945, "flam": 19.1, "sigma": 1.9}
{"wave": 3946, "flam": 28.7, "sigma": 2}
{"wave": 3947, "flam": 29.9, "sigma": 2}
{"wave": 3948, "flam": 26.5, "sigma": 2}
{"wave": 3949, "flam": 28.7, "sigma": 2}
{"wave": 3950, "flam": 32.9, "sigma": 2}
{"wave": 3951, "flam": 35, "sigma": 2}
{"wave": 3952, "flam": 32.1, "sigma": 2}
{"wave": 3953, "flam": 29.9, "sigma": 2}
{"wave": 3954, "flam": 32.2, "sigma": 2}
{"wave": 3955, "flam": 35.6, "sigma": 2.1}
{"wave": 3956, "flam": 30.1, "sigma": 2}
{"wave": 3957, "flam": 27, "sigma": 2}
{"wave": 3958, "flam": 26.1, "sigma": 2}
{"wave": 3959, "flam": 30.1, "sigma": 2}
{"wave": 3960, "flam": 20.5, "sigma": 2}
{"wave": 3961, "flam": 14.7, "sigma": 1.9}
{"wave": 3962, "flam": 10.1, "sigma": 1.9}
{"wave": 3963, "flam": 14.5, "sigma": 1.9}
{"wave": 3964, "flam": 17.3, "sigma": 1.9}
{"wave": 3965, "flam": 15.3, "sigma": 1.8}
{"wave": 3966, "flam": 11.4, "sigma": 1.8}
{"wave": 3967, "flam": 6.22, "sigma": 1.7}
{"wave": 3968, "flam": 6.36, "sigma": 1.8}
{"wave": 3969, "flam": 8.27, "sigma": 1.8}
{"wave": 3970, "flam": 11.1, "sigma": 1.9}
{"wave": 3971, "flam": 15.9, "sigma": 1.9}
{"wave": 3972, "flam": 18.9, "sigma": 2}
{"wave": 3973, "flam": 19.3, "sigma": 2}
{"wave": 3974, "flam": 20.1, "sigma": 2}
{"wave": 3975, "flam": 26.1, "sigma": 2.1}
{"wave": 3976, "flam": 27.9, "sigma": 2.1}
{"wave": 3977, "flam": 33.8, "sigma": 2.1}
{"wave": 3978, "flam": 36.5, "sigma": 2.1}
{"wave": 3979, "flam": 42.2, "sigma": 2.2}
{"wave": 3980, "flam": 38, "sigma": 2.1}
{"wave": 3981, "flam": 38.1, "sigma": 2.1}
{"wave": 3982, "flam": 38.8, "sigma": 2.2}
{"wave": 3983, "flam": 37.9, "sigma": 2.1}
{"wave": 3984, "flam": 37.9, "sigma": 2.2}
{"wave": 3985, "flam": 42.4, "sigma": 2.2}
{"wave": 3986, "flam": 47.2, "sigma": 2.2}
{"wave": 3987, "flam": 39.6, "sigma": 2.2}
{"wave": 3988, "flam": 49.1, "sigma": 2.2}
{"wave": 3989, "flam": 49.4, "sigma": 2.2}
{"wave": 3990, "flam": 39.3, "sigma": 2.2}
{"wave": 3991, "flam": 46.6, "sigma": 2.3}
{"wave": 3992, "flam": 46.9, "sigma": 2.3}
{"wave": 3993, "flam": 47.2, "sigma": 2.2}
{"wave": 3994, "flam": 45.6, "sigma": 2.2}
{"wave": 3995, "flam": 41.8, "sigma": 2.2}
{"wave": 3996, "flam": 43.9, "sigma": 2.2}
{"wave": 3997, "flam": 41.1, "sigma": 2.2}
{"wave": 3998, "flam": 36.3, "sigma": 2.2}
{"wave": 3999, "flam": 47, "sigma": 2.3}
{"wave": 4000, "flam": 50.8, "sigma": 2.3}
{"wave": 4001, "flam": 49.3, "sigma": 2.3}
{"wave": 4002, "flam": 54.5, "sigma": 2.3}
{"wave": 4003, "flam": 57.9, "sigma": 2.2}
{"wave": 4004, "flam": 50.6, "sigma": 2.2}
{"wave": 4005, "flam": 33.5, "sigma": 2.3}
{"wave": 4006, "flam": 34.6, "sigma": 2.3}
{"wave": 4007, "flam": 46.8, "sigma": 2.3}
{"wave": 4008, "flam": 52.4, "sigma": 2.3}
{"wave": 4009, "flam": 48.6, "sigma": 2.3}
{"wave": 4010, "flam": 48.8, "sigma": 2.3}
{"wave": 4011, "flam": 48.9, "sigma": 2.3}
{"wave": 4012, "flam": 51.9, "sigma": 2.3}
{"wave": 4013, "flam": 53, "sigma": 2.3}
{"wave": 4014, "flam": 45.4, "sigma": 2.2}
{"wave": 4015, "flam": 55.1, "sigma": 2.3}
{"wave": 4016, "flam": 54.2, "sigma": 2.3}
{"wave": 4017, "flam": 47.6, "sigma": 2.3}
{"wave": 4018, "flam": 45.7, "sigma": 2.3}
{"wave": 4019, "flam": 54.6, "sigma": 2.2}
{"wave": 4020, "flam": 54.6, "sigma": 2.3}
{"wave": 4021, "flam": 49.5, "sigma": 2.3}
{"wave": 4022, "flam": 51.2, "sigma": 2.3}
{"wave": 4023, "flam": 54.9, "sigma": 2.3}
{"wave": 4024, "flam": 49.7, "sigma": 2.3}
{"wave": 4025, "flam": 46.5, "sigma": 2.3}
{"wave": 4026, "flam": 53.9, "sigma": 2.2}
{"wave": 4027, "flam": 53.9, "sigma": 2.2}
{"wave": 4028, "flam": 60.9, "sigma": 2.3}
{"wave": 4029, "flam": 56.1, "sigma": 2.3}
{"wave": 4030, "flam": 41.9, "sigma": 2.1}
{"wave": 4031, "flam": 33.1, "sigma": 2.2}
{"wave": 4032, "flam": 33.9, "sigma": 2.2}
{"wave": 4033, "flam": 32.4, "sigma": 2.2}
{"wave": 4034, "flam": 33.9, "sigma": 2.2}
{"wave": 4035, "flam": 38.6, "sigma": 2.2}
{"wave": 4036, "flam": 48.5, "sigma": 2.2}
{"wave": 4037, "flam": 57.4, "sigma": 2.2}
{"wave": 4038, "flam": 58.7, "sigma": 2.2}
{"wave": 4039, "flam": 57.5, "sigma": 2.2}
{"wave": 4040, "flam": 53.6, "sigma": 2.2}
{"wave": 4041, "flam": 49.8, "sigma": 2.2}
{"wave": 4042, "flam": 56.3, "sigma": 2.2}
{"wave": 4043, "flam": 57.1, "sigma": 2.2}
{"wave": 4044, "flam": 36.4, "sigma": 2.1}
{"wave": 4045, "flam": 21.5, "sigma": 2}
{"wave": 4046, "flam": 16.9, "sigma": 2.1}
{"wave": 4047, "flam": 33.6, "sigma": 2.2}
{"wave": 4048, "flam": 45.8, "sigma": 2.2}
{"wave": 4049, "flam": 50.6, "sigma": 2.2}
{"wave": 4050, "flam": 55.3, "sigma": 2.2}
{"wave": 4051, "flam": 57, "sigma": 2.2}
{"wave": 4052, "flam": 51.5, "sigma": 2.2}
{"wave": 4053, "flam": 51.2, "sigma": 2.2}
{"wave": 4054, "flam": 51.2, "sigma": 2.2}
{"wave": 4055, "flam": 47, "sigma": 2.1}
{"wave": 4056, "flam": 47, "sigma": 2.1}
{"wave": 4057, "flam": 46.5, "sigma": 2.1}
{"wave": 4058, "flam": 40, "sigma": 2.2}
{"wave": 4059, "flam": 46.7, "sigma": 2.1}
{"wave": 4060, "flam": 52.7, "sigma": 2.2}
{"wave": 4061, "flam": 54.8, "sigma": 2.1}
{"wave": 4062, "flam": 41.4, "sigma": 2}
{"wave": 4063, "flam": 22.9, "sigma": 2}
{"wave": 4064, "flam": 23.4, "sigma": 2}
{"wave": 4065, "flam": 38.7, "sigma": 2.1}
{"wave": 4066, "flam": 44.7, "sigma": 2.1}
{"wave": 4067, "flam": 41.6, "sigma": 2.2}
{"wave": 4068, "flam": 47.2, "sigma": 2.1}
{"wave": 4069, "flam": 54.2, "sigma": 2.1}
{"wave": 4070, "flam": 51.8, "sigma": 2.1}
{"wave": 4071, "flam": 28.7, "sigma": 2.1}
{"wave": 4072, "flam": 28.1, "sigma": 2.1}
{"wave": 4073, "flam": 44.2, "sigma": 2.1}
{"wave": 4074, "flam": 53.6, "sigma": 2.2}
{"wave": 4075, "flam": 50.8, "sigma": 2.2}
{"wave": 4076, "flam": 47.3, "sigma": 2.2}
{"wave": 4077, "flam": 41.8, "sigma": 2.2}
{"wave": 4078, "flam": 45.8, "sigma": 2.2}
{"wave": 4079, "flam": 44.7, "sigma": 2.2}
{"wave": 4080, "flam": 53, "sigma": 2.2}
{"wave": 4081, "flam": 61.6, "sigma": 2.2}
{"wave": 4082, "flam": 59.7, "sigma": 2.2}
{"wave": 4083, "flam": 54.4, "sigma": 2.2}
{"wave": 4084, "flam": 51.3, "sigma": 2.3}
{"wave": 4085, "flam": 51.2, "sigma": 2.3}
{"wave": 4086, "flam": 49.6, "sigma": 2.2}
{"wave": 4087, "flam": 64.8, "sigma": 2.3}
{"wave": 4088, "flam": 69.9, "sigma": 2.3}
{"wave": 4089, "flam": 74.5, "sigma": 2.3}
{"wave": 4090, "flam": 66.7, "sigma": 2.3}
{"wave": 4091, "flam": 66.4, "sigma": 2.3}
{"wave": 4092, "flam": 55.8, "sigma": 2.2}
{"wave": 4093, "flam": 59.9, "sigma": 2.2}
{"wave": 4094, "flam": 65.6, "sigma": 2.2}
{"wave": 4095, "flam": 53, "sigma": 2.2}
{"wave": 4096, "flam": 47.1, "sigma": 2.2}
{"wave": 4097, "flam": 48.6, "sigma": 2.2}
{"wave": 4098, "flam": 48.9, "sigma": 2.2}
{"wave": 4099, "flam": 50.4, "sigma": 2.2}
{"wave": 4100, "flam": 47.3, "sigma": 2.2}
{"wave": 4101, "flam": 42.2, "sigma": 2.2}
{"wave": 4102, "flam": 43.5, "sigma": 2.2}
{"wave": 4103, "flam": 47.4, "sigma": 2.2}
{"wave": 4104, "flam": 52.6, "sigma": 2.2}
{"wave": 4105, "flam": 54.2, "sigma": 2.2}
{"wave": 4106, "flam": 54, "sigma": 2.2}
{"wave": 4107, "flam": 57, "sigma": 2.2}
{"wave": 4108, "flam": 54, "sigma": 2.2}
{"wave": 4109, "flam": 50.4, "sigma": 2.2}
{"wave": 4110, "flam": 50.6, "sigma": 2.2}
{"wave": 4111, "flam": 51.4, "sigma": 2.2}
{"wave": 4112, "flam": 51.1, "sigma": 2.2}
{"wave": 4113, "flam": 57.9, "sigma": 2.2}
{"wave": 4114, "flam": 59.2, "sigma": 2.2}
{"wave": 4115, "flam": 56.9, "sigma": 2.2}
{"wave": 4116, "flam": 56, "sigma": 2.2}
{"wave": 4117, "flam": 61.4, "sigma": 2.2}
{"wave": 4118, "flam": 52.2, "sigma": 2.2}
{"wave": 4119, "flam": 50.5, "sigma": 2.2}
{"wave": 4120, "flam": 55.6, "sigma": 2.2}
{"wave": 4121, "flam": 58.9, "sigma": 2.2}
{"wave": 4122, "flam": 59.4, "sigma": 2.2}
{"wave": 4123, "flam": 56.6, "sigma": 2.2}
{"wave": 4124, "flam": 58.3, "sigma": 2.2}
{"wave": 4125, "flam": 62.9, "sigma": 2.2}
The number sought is 2.3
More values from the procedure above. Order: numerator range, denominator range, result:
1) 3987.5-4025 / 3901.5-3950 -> 2.25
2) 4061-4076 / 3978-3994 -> 1.01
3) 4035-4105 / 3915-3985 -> 2.34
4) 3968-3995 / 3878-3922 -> 1.36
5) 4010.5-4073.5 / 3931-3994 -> 1.86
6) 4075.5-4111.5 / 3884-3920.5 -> 2.15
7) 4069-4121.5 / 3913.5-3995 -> 2.24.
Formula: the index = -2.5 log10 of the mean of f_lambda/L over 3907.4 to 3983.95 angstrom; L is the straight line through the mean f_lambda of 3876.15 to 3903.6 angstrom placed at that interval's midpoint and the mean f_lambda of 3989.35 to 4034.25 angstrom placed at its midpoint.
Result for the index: 0.411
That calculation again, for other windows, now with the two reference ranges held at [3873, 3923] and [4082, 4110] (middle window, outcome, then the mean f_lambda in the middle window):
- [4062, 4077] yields 0.23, 41.3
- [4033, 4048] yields 0.07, 43.9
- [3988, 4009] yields -0.13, 45.9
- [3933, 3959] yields 0.41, 22.8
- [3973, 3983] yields 0.15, 33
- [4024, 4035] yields 0.01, 44.6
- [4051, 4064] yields 0.08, 45.6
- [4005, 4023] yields -0.15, 49.3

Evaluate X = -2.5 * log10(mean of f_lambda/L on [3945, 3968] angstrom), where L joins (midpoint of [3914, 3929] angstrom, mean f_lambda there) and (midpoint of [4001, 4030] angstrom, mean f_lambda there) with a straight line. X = 0.35 mag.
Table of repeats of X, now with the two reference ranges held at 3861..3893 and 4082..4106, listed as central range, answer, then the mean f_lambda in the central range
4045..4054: 0.10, 44.2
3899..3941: 0.29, 22.2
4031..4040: 0.04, 44.9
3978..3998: -0.08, 42.5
